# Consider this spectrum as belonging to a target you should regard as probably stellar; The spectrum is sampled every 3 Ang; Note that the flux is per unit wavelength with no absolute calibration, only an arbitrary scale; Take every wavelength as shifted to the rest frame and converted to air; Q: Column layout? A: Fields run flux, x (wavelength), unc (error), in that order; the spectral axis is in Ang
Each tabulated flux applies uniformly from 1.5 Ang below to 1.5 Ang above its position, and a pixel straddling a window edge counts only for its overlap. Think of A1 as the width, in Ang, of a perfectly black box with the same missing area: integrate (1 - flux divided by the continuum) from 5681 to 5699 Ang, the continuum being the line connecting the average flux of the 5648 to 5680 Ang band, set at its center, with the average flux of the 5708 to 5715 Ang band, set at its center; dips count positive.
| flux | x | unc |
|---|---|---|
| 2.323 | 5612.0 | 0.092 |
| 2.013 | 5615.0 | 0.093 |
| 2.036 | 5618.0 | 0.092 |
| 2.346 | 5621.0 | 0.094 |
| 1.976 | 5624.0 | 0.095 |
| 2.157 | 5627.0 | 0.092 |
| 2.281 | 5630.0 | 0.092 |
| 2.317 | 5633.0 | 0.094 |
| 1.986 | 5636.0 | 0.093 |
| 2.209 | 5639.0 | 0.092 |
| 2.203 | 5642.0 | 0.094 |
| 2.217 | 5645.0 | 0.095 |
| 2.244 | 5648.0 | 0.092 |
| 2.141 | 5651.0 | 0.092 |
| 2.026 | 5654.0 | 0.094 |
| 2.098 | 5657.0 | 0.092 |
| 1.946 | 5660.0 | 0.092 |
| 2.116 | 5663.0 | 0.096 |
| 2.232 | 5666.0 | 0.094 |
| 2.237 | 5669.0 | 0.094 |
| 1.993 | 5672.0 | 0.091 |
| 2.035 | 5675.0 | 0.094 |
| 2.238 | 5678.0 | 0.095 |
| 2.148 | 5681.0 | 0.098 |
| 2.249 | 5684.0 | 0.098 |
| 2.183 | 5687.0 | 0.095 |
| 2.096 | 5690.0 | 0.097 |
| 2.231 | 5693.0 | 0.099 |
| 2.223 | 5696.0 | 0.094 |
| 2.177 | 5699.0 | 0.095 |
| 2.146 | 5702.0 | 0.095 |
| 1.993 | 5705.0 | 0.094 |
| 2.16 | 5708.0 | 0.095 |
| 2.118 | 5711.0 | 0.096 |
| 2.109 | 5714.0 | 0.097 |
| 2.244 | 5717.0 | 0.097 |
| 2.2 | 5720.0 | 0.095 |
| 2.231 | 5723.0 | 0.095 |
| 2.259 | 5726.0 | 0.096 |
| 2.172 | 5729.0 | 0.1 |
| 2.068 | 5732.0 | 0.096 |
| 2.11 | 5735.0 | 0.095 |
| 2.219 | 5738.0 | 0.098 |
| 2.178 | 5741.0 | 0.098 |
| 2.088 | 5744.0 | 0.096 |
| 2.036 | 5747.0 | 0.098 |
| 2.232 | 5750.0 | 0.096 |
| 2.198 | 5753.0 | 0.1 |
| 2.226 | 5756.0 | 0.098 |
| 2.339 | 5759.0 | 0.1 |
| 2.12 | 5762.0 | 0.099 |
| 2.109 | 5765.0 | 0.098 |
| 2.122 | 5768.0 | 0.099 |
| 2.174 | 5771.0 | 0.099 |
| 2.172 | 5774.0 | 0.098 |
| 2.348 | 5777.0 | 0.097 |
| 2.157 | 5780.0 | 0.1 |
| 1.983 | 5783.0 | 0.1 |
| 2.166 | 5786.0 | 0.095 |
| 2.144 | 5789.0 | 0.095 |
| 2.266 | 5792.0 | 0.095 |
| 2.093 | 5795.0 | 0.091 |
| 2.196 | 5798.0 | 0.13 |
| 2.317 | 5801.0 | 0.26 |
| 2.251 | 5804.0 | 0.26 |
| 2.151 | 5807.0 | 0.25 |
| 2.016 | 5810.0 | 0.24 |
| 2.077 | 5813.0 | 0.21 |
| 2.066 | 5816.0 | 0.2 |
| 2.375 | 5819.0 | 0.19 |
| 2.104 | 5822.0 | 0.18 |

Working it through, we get -0.6 Ang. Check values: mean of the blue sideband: 2.11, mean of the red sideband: 2.12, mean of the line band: 2.19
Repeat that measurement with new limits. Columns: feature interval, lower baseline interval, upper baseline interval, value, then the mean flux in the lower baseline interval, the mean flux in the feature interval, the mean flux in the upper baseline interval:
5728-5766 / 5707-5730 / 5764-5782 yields 0.35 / 2.19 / 2.16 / 2.18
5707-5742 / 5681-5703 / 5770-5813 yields 0.12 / 2.18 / 2.17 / 2.17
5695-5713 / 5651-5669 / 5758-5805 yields -0.02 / 2.1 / 2.13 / 2.18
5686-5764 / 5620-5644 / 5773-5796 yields 0.22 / 2.18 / 2.17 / 2.17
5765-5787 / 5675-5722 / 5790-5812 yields 0.20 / 2.16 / 2.16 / 2.18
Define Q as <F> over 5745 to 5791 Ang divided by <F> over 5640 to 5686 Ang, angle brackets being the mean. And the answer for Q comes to 1.01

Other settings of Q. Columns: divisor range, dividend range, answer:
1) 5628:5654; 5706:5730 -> 1.00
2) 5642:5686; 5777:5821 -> 1.01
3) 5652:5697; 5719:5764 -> 1.02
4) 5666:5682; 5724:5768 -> 1.01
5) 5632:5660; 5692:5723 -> 1.01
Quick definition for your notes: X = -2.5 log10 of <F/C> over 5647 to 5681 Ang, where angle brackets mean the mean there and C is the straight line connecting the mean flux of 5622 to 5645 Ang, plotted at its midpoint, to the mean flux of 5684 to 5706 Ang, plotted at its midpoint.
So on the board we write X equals 0.024 mag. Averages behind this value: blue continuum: 2.17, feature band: 2.12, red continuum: 2.16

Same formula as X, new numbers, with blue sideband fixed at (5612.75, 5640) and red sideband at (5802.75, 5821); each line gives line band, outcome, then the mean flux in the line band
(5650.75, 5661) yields 0.054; 2.05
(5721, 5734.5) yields -0.013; 2.18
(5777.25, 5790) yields 0.009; 2.13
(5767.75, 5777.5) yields -0.023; 2.2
